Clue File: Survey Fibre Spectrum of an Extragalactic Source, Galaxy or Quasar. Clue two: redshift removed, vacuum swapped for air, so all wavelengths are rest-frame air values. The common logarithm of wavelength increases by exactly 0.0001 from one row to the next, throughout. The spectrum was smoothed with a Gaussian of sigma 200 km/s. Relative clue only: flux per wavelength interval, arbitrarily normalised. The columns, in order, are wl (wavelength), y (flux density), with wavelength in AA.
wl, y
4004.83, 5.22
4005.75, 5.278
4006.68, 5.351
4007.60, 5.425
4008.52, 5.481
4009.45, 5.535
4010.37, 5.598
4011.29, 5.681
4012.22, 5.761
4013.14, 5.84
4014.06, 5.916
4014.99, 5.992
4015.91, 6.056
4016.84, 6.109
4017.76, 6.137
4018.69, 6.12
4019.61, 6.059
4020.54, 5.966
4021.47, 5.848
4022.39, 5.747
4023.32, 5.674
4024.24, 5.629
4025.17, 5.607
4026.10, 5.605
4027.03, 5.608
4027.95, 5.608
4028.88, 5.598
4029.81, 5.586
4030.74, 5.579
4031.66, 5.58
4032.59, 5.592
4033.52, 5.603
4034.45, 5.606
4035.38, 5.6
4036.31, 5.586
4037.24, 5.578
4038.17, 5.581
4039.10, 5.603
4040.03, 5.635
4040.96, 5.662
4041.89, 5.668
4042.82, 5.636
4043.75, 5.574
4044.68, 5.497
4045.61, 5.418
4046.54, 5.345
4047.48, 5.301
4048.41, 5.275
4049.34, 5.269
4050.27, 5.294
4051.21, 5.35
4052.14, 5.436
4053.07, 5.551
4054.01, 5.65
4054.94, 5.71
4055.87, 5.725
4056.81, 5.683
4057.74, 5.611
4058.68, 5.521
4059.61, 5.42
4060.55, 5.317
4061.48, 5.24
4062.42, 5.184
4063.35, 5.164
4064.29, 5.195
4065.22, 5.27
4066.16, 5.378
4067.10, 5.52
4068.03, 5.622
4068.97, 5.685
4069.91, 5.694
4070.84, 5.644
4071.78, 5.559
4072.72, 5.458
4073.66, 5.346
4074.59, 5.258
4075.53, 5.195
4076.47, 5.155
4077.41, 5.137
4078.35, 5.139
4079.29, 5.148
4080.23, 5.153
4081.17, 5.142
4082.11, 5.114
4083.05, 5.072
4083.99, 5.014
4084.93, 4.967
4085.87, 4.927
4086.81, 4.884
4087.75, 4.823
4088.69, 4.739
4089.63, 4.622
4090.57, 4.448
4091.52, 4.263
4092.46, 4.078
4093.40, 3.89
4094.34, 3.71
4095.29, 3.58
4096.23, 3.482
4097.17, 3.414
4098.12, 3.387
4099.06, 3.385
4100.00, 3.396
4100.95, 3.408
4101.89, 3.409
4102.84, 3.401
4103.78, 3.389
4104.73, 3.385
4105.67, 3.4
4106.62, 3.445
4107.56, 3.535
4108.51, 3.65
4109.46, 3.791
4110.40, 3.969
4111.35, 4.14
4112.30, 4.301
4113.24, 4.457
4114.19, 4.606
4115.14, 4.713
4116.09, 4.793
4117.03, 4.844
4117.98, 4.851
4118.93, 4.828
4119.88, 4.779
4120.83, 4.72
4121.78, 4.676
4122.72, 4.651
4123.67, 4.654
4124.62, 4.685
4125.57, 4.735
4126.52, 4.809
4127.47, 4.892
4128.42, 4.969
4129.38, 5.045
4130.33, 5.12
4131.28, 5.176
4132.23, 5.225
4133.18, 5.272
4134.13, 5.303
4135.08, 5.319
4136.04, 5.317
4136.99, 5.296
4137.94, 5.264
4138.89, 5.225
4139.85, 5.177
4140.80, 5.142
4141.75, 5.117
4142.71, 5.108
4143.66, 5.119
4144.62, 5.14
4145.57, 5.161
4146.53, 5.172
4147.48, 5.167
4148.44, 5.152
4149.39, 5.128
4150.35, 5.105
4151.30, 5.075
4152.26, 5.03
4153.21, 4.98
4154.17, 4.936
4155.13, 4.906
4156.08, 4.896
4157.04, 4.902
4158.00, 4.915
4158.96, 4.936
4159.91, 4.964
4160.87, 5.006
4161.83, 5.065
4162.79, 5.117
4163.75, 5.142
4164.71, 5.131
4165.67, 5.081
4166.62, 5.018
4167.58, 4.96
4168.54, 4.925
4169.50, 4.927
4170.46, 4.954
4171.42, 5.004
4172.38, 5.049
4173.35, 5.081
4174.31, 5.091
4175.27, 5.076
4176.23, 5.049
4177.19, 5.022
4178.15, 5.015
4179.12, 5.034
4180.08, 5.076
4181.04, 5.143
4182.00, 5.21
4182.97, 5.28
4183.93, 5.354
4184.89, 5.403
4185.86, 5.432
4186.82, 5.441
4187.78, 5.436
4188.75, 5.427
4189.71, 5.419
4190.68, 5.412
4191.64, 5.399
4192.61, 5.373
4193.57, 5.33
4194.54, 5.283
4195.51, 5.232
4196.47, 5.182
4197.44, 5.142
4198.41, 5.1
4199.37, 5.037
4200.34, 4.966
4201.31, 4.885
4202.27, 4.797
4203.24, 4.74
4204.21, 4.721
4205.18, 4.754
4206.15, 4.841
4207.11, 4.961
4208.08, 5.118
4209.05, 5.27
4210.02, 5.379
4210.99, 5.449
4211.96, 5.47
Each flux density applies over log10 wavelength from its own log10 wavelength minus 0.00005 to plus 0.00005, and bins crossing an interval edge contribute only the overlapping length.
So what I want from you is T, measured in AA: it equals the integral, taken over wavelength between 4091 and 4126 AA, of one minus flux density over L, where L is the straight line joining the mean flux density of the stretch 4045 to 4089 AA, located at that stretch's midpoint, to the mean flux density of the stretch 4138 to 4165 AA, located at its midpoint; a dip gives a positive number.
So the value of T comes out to 7.70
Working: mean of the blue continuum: 5.32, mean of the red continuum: 5.07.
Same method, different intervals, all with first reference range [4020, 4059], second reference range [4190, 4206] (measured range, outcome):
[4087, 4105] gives 5.26 AA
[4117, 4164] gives 2.09 AA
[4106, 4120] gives 2.75 AA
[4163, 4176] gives 0.34 AA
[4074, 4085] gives 0.64 AA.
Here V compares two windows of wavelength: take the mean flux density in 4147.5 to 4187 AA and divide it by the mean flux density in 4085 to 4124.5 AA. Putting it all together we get 1.2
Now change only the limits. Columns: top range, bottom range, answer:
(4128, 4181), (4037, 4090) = 0.95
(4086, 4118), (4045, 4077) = 0.73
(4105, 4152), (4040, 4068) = 0.88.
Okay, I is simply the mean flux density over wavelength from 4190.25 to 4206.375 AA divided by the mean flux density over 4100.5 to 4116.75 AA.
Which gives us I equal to 1.3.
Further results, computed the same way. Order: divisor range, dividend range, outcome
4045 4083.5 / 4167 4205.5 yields 0.95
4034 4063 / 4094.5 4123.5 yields 0.73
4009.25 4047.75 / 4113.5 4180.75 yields 0.88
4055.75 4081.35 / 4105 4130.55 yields 0.83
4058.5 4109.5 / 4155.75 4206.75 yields 1.11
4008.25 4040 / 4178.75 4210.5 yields 0.90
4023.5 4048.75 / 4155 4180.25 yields 0.90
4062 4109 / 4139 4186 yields 1.11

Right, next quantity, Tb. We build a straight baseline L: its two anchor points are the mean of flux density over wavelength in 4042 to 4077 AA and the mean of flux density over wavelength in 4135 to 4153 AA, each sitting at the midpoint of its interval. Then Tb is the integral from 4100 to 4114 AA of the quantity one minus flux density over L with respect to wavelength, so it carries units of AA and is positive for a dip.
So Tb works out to 4.2 AA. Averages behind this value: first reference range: 5.44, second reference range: 5.16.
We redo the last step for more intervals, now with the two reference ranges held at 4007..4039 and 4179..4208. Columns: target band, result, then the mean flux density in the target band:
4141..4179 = 1.65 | 5.04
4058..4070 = 0.40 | 5.39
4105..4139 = 4.57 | 4.67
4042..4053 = 0.44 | 5.42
